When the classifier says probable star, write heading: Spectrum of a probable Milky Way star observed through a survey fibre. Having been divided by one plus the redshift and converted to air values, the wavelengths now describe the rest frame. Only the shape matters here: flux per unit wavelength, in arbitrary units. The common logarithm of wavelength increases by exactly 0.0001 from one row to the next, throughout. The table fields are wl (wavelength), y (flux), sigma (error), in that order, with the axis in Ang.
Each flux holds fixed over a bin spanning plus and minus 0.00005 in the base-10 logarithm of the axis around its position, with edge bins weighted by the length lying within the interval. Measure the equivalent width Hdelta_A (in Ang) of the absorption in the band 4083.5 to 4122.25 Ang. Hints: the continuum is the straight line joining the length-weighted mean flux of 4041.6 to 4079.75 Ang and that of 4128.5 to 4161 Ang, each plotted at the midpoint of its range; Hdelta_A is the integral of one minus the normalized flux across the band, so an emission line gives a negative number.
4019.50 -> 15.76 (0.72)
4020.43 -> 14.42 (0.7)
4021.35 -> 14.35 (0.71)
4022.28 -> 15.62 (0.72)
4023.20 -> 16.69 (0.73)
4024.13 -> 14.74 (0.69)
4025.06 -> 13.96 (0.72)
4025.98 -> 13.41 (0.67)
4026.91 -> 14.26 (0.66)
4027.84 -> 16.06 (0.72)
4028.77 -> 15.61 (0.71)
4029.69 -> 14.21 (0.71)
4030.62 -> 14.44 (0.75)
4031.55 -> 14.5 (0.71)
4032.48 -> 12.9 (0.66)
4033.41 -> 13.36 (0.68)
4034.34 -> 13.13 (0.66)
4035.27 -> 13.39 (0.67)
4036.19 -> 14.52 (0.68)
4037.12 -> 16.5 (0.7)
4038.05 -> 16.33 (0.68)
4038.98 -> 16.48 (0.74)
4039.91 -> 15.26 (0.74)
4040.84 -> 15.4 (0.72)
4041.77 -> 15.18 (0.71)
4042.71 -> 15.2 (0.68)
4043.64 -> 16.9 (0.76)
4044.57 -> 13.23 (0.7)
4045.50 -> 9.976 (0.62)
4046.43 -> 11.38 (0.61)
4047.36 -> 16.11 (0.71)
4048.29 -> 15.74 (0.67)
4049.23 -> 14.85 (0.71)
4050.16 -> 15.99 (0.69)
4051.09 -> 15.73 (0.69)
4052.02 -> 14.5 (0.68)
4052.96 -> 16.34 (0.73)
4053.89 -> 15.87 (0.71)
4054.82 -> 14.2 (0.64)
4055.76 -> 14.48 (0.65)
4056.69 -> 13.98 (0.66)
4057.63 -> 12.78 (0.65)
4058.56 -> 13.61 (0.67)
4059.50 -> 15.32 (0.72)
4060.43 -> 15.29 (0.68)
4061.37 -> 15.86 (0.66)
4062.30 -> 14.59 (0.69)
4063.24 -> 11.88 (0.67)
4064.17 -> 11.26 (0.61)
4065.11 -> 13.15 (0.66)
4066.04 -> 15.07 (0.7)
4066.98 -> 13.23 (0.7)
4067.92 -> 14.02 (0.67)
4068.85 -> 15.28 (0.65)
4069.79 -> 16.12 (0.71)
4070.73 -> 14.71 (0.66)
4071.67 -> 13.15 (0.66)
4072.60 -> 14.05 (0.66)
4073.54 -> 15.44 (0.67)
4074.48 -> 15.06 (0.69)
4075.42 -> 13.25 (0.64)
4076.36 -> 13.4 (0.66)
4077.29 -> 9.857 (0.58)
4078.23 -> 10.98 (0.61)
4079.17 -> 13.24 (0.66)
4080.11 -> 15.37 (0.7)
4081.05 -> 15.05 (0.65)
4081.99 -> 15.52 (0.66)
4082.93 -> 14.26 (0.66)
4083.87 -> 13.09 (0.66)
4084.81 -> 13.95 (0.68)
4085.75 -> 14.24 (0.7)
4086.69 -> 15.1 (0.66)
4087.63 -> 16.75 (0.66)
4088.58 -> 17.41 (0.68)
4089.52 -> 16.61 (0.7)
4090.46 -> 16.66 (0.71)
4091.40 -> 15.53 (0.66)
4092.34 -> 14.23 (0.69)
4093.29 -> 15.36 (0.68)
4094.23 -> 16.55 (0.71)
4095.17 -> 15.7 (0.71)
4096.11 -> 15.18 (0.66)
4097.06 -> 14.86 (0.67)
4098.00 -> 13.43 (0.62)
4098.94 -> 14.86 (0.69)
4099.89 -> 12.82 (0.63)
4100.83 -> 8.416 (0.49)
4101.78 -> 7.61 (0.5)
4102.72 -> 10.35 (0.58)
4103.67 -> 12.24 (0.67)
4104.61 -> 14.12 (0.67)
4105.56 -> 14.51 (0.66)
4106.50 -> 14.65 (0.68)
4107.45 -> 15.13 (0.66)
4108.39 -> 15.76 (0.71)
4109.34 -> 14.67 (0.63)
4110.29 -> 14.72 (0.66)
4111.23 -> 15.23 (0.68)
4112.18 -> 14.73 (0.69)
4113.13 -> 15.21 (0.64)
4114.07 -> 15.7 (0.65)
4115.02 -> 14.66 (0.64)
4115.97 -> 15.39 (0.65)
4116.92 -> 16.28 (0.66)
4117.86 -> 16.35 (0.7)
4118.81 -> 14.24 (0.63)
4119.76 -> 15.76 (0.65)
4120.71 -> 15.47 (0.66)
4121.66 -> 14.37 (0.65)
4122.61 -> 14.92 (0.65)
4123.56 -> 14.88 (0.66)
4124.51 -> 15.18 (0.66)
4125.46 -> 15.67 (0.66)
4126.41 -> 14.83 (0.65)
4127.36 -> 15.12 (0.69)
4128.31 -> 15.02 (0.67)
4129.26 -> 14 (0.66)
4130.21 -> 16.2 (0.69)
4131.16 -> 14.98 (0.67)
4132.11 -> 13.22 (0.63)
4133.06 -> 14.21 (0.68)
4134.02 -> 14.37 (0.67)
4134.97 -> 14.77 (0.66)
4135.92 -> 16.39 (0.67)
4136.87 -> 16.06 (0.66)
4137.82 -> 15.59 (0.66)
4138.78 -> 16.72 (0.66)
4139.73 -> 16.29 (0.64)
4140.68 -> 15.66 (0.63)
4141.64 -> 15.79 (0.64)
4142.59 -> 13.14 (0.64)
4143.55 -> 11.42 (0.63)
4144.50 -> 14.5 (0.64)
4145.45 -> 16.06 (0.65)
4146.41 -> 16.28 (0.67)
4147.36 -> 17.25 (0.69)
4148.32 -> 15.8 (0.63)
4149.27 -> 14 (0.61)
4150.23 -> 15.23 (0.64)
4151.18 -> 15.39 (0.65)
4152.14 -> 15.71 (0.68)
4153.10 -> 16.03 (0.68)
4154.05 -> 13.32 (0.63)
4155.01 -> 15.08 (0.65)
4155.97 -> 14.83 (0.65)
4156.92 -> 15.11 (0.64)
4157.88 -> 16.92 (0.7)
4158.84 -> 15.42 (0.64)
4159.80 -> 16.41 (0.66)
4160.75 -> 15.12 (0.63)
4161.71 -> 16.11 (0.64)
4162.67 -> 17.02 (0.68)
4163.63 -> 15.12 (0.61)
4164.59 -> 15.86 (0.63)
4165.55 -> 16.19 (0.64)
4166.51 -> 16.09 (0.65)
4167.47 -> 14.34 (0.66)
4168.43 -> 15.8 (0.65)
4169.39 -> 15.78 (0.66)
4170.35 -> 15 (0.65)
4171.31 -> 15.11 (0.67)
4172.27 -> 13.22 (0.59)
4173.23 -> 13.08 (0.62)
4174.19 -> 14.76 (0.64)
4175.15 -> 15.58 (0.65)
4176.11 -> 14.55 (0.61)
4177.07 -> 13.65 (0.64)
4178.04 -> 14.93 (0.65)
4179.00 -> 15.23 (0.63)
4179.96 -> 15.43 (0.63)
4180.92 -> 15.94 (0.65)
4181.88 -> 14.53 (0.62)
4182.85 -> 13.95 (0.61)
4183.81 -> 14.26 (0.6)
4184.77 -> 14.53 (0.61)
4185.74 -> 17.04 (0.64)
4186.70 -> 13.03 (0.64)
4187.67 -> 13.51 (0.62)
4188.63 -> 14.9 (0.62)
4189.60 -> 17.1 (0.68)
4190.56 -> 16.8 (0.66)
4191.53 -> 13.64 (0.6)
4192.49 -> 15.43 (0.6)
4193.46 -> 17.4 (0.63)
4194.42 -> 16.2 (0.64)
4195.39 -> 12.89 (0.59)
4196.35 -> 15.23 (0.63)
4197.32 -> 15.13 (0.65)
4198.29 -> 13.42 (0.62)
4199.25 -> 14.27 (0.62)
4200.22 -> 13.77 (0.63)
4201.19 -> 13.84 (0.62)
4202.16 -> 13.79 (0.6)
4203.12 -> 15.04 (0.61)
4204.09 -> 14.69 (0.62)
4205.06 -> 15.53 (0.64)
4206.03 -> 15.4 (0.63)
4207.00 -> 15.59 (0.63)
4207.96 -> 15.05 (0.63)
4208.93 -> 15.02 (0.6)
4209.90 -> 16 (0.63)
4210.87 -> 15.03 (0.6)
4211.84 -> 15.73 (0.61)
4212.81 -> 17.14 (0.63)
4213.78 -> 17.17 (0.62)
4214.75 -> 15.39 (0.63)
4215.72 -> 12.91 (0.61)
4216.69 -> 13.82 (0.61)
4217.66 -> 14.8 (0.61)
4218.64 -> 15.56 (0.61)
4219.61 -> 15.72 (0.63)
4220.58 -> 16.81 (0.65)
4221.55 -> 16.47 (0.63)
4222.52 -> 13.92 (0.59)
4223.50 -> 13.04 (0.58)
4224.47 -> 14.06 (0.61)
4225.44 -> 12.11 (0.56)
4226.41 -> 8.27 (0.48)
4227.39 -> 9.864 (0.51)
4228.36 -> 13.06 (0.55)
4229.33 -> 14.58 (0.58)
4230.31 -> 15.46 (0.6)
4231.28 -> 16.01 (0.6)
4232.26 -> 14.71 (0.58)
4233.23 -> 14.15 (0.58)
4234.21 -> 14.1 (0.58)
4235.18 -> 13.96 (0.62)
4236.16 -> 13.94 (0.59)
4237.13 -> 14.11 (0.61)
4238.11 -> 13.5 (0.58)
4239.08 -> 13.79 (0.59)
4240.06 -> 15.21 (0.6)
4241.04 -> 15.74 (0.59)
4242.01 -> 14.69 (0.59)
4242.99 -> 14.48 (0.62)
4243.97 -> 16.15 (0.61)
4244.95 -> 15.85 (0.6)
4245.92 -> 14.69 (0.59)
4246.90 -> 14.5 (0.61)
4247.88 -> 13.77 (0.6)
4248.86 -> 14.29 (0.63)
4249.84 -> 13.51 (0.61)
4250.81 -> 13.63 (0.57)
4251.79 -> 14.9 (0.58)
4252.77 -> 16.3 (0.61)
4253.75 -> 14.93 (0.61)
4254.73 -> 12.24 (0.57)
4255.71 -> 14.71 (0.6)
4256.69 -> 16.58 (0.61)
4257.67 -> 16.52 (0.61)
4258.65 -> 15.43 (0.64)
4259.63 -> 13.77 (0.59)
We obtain 0.2 Ang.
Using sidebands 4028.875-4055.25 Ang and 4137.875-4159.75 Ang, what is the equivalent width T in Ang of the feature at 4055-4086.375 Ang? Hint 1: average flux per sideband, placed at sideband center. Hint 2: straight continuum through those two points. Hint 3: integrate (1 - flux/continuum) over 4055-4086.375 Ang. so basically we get 1.92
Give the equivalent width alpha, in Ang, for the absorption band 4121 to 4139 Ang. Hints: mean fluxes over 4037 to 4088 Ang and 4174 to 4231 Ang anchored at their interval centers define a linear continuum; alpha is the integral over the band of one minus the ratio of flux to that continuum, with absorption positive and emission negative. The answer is -0.6 Ang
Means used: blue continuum 14.4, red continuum 14.7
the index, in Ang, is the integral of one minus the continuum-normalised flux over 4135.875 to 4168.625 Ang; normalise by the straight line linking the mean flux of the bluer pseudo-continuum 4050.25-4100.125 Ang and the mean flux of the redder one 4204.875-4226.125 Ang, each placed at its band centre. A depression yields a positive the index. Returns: -1.5 Ang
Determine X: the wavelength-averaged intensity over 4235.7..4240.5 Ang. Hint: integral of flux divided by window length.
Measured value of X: 14.1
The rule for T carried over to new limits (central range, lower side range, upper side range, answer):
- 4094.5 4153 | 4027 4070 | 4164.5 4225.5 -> 0.1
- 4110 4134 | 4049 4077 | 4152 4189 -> -0.4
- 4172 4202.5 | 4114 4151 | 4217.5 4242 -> -0.3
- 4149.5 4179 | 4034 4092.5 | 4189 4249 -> -1.2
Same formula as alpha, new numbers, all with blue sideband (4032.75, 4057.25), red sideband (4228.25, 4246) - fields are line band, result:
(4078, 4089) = 0.1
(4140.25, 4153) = -0.4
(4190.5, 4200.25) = -0.1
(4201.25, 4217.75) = -0.5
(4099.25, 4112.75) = 1.4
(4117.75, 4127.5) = -0.3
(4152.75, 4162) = -0.4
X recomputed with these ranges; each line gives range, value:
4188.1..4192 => 15.6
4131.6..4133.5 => 13.8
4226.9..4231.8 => 13.8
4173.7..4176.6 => 15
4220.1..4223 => 15.8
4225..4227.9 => 10.1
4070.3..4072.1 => 13.9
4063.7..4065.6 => 12.3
